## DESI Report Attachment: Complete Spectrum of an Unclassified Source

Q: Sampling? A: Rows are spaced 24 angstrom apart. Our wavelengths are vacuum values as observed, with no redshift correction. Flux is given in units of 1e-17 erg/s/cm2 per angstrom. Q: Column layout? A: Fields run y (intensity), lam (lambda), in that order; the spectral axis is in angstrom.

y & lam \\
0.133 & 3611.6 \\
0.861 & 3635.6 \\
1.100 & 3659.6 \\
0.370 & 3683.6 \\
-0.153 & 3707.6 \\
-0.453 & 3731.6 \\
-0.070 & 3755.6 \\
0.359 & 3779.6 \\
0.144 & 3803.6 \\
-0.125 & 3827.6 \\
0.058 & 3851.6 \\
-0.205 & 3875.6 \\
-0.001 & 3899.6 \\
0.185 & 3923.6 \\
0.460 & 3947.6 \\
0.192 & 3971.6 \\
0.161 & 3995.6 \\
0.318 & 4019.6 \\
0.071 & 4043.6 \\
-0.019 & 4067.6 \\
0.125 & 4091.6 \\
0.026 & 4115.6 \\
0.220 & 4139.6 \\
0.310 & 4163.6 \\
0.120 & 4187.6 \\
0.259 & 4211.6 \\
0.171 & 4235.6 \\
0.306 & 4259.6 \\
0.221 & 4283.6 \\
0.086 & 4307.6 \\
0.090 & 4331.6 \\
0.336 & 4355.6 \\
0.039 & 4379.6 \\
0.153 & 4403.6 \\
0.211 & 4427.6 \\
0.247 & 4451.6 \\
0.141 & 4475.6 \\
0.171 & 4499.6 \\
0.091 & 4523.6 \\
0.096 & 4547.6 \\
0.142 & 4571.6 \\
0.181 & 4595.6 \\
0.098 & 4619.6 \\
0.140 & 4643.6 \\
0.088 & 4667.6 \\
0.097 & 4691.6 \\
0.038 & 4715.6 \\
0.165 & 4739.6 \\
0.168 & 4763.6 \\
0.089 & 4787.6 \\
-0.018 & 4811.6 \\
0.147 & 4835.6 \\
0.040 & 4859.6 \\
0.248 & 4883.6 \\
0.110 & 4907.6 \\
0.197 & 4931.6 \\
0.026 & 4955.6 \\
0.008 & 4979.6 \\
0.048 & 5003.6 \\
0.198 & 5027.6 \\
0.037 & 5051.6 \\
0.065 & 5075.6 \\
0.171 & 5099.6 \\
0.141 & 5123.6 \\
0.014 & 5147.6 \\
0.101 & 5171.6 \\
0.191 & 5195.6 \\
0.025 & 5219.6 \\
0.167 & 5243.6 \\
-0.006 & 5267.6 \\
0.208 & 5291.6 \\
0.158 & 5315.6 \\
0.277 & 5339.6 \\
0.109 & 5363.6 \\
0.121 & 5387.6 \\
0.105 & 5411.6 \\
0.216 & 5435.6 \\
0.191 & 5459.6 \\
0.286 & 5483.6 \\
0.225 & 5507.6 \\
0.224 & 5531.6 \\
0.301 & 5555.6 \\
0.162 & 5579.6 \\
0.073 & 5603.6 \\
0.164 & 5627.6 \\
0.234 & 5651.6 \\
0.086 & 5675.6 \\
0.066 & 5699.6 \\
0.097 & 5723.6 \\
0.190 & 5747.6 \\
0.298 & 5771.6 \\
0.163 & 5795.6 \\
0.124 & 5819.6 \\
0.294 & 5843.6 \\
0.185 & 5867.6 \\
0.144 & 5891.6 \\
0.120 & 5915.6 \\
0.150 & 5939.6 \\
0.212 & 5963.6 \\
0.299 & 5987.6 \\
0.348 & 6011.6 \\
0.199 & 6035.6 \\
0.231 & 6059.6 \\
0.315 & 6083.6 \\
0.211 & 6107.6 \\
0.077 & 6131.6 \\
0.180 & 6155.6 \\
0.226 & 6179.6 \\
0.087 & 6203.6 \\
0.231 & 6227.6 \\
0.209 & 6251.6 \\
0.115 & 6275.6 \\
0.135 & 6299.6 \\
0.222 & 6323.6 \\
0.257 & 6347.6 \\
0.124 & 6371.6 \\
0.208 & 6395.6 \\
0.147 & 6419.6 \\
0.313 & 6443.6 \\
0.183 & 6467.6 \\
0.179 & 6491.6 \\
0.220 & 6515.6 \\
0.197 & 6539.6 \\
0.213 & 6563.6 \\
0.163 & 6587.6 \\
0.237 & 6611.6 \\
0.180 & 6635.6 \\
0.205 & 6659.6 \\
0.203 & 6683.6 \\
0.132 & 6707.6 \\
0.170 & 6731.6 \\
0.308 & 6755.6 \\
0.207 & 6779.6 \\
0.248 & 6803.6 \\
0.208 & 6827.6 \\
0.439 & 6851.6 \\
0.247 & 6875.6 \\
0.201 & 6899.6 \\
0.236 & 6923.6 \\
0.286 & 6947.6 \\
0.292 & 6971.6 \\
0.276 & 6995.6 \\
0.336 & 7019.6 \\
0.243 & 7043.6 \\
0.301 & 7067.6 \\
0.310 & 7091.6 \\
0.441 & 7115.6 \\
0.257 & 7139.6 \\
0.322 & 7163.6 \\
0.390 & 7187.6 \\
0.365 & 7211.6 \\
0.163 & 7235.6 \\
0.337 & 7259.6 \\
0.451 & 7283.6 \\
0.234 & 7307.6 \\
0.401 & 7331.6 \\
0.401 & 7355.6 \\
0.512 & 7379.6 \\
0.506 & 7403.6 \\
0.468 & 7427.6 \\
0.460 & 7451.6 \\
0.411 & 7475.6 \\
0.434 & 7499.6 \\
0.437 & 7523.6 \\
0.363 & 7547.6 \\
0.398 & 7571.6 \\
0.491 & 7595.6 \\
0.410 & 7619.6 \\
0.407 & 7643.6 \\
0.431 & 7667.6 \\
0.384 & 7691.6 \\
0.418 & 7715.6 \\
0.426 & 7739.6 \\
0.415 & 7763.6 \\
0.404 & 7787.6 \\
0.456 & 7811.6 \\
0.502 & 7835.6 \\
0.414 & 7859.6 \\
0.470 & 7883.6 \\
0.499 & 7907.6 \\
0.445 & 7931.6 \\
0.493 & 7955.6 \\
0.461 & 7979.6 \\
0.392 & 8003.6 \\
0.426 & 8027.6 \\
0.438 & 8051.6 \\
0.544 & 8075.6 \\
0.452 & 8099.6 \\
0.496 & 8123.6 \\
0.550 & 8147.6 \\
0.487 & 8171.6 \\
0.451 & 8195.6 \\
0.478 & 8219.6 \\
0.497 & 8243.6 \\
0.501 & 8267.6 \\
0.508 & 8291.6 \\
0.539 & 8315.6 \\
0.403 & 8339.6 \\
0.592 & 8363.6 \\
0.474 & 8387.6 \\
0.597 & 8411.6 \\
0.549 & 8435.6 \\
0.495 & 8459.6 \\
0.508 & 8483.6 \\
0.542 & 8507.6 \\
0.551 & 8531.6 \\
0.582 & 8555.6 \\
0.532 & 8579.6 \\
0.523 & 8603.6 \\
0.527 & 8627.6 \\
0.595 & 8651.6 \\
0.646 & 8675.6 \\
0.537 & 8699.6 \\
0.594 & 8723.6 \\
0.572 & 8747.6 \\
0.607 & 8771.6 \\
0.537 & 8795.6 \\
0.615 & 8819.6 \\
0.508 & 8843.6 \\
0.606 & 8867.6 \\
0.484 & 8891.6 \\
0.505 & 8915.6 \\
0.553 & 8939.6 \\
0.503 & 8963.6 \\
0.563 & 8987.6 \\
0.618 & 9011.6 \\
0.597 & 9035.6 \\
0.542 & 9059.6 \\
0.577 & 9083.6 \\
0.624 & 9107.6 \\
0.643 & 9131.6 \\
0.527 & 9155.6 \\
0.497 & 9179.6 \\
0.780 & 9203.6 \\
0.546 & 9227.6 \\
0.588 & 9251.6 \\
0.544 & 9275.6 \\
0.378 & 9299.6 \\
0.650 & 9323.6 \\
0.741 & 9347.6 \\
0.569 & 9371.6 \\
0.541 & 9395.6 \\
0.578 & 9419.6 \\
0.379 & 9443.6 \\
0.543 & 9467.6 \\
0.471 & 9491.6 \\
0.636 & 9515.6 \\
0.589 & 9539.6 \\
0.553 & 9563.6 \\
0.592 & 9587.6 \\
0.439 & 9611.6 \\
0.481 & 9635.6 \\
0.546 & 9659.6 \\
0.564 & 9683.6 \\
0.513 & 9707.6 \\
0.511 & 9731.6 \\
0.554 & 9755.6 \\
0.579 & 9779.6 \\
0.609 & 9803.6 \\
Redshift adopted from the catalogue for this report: 0.84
